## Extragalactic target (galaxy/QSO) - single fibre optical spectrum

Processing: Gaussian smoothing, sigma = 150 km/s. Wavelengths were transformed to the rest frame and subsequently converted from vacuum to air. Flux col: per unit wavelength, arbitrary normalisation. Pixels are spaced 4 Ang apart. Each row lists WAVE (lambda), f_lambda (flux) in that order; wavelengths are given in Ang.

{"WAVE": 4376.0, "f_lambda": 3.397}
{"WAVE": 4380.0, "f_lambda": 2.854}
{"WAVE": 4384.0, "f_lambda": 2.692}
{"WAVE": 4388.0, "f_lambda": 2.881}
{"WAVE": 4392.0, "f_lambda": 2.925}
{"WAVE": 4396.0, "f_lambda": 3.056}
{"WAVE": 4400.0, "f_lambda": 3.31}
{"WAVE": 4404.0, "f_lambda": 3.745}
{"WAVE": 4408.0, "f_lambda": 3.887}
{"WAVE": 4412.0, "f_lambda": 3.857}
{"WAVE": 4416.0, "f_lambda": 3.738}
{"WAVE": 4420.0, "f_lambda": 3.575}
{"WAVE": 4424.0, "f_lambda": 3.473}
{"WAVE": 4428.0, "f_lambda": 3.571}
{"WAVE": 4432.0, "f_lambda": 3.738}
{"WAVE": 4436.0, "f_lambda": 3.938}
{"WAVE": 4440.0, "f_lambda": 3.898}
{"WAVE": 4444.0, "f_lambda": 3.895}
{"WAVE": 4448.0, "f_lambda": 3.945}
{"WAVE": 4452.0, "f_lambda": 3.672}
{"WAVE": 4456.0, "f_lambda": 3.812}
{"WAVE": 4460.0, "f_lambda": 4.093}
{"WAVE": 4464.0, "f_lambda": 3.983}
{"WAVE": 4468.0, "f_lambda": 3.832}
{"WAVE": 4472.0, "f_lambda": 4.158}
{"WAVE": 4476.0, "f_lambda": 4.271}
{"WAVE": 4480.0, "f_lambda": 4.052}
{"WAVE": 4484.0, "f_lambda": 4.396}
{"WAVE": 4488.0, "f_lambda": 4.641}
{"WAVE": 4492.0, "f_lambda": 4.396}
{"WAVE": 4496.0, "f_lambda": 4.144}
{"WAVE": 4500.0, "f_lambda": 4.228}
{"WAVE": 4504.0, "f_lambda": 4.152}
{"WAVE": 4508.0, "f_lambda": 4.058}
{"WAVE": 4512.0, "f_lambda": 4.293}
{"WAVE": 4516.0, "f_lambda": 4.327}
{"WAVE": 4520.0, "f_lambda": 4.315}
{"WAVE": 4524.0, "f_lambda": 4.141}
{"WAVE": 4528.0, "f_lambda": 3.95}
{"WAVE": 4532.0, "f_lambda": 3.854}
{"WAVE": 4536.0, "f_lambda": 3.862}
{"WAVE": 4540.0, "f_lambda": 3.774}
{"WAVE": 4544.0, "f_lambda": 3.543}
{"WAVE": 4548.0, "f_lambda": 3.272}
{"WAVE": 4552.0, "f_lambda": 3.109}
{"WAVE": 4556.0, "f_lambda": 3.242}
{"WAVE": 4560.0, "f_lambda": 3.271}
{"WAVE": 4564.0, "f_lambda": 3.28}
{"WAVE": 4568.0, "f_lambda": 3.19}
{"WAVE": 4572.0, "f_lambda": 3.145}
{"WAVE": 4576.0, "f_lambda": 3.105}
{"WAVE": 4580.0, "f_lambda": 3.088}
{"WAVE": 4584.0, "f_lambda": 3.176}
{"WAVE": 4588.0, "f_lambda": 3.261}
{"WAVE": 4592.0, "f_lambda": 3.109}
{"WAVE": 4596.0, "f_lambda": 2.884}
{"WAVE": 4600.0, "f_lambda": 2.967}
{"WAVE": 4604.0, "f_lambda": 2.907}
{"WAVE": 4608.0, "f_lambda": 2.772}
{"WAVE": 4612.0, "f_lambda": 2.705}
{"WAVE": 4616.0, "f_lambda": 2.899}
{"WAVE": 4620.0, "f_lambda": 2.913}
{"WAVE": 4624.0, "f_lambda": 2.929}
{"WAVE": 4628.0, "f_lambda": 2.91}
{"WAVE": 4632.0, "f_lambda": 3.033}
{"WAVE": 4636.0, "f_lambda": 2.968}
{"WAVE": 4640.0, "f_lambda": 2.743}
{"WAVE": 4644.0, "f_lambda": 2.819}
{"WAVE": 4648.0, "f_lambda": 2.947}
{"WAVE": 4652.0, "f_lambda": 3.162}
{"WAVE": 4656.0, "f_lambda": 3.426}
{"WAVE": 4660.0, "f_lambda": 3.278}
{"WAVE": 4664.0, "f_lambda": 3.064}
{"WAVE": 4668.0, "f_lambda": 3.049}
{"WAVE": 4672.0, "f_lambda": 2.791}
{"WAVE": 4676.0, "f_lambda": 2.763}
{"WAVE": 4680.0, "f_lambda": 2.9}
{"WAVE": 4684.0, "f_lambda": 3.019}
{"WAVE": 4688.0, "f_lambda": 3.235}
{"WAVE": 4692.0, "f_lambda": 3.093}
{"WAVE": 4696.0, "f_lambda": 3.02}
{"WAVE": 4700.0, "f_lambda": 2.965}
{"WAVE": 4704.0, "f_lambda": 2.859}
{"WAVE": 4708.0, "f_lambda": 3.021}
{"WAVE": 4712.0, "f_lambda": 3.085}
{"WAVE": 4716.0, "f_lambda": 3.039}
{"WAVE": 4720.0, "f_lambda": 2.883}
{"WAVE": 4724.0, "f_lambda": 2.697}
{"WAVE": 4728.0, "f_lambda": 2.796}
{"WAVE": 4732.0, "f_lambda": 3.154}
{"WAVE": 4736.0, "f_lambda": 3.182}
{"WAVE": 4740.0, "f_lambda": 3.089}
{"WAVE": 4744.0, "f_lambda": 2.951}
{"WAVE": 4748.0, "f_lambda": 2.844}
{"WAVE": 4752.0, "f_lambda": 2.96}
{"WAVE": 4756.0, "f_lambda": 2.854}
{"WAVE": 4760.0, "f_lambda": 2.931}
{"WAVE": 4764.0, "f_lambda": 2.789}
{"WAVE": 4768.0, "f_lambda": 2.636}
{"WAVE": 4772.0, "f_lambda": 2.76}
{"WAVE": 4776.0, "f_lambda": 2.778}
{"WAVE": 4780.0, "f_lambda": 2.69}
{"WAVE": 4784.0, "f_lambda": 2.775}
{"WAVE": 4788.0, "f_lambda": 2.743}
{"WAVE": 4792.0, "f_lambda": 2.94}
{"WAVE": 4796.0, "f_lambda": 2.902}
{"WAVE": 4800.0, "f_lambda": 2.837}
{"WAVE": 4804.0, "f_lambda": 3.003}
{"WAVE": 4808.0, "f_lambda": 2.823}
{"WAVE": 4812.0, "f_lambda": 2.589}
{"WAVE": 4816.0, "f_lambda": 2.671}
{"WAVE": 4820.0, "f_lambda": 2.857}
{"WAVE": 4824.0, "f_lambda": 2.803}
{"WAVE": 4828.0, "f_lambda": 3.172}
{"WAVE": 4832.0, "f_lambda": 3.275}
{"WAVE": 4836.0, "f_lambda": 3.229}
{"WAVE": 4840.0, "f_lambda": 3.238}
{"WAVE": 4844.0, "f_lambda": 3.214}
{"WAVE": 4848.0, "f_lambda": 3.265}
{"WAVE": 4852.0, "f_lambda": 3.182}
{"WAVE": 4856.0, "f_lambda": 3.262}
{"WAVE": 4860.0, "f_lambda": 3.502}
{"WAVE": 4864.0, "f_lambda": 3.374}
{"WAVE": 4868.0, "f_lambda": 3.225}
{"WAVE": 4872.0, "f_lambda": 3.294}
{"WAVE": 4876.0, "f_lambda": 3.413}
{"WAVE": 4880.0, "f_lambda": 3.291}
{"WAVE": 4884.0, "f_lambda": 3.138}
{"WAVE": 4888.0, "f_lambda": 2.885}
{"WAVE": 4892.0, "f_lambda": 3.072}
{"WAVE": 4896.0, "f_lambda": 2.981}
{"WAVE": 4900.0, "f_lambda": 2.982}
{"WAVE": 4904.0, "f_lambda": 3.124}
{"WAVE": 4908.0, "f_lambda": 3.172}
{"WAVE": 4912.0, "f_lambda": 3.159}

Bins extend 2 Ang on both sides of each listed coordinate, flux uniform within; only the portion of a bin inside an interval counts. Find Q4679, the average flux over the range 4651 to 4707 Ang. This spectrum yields 3.04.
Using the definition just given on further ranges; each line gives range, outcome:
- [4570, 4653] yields 2.97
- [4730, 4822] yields 2.86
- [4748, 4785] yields 2.8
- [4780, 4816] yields 2.81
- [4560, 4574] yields 3.21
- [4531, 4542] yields 3.83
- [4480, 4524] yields 4.28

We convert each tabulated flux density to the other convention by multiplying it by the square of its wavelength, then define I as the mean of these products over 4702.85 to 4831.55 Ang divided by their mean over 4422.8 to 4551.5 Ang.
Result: 0.82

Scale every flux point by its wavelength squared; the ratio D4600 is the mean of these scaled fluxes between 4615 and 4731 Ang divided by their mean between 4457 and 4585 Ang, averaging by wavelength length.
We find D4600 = 0.8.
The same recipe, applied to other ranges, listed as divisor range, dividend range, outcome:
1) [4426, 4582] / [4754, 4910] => 0.91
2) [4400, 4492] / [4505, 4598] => 0.95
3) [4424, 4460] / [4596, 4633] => 0.82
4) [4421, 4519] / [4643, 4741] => 0.82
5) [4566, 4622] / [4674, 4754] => 1.04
